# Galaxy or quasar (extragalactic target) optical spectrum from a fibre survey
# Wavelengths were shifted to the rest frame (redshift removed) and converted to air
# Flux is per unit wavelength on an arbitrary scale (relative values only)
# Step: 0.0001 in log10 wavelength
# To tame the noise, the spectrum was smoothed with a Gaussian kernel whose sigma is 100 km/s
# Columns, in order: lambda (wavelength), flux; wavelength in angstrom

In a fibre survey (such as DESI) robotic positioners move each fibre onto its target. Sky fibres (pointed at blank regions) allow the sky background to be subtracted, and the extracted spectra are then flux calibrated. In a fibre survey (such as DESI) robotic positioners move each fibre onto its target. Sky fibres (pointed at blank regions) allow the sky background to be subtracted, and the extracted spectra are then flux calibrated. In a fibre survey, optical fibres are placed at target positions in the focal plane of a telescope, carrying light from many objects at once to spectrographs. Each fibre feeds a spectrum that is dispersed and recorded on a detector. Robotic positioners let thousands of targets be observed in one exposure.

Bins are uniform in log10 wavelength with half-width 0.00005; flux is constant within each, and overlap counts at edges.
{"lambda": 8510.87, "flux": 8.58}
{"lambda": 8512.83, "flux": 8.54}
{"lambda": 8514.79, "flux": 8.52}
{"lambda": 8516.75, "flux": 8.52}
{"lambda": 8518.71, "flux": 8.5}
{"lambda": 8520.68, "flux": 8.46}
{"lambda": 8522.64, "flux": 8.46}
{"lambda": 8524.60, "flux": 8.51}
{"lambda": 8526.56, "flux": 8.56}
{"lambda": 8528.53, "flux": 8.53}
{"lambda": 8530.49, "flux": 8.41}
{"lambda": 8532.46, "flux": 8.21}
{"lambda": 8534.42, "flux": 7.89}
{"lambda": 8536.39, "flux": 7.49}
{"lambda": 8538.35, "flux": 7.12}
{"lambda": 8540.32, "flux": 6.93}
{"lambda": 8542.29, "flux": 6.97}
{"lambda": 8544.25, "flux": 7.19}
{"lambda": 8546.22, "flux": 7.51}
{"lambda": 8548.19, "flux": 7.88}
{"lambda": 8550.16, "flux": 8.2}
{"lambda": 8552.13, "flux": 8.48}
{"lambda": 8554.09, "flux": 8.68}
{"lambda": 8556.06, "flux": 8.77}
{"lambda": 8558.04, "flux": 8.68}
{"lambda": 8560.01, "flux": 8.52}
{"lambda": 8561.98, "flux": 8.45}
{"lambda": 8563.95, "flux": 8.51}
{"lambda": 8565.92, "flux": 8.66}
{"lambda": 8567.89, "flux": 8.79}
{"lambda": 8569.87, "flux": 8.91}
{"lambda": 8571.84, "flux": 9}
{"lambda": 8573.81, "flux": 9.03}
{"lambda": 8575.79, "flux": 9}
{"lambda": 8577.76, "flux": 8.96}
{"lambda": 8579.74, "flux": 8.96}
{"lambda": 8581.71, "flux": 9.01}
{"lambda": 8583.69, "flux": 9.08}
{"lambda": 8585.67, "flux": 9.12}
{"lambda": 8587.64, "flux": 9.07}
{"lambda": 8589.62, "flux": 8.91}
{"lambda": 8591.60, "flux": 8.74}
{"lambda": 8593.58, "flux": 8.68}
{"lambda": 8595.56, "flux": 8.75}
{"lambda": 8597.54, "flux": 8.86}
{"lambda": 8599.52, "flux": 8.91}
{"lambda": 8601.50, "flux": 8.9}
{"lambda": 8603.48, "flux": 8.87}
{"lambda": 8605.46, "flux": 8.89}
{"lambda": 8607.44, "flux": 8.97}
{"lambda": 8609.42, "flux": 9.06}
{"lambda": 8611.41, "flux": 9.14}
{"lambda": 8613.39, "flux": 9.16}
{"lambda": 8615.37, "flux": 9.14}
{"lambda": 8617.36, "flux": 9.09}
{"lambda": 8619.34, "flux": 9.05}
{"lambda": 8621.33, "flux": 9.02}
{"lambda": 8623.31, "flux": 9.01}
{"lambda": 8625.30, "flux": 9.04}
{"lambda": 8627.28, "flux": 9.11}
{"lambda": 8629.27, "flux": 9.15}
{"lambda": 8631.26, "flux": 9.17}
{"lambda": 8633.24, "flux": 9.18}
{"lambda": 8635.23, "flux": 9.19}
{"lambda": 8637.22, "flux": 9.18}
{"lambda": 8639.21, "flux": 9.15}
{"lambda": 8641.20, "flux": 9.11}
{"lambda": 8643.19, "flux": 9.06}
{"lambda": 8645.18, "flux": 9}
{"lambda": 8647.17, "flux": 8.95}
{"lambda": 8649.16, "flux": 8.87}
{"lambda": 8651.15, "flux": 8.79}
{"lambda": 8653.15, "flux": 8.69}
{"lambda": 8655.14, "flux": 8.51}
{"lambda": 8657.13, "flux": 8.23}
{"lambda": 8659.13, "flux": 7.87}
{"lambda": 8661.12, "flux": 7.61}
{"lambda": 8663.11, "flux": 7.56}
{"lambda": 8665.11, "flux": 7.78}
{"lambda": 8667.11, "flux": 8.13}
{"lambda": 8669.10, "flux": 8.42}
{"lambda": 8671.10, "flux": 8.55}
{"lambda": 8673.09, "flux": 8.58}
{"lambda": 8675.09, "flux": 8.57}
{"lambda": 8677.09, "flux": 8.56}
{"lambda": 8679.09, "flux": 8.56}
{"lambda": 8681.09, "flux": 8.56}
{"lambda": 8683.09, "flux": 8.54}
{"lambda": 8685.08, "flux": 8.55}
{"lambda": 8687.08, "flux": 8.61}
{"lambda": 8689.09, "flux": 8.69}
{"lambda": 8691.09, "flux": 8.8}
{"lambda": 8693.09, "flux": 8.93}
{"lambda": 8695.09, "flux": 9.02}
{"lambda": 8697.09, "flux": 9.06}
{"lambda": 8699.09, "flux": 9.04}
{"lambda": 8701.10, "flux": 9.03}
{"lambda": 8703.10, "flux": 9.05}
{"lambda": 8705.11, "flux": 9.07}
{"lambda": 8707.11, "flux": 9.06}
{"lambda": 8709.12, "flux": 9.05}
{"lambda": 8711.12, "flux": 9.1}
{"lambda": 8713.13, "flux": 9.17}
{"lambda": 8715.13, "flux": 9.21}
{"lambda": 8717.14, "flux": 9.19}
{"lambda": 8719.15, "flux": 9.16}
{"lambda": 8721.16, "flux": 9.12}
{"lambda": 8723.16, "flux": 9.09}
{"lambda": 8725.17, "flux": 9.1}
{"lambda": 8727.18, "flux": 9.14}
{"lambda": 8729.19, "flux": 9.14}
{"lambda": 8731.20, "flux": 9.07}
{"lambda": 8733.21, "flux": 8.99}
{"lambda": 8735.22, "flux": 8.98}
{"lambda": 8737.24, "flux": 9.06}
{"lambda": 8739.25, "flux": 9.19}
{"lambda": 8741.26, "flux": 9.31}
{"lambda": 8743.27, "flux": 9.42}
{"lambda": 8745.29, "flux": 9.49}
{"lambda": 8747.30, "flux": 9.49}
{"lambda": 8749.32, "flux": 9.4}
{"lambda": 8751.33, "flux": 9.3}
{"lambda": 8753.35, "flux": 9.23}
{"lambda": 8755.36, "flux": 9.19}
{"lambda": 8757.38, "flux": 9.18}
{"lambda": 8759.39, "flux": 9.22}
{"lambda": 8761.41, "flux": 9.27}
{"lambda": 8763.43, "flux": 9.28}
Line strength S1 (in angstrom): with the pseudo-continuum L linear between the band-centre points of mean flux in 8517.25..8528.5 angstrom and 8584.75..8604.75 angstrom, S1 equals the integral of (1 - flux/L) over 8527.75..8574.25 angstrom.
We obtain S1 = 2.5 angstrom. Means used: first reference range 8.5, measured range 8.19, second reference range 8.88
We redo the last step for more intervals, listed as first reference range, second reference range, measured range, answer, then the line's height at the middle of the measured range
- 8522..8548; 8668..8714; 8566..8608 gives -4.0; 8.15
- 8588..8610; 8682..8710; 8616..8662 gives 0.0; 8.88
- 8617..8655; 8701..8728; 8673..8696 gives 1.1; 9.08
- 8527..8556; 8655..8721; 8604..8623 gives -1.8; 8.26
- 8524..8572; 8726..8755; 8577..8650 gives -4.1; 8.53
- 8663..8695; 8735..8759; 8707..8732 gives -0.5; 8.96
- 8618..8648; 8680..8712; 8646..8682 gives 2.4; 8.99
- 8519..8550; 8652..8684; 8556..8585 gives -3.0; 8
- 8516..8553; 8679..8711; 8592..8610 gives -1.1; 8.35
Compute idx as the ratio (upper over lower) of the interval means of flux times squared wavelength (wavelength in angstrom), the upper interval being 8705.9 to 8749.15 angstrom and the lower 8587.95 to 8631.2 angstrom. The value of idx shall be 1.05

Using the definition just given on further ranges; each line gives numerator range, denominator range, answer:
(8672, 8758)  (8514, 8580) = 1.13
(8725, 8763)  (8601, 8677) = 1.08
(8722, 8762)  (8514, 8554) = 1.20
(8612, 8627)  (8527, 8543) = 1.20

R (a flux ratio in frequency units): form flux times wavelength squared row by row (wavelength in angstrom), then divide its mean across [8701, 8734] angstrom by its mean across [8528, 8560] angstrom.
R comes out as 1.2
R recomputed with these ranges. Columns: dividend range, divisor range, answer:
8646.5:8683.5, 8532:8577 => 1.05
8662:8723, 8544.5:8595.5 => 1.04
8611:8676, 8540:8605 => 1.04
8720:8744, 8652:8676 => 1.13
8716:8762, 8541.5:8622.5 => 1.09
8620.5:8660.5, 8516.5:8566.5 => 1.12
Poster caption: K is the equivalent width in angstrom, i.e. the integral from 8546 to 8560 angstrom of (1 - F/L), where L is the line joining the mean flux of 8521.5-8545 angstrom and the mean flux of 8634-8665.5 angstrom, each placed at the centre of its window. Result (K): -0.7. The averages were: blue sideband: 7.87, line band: 8.37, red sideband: 8.61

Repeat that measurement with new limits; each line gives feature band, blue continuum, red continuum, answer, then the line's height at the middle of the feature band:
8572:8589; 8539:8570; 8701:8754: -1.5 angstrom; 8.32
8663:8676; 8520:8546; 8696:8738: 0.8 angstrom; 8.78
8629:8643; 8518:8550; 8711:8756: -1.0 angstrom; 8.57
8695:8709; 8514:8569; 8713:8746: 0.0 angstrom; 9.02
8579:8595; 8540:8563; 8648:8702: -1.5 angstrom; 8.19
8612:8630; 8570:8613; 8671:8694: -0.5 angstrom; 8.85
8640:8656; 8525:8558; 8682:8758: -0.5 angstrom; 8.63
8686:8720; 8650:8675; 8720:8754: -1.0 angstrom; 8.77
